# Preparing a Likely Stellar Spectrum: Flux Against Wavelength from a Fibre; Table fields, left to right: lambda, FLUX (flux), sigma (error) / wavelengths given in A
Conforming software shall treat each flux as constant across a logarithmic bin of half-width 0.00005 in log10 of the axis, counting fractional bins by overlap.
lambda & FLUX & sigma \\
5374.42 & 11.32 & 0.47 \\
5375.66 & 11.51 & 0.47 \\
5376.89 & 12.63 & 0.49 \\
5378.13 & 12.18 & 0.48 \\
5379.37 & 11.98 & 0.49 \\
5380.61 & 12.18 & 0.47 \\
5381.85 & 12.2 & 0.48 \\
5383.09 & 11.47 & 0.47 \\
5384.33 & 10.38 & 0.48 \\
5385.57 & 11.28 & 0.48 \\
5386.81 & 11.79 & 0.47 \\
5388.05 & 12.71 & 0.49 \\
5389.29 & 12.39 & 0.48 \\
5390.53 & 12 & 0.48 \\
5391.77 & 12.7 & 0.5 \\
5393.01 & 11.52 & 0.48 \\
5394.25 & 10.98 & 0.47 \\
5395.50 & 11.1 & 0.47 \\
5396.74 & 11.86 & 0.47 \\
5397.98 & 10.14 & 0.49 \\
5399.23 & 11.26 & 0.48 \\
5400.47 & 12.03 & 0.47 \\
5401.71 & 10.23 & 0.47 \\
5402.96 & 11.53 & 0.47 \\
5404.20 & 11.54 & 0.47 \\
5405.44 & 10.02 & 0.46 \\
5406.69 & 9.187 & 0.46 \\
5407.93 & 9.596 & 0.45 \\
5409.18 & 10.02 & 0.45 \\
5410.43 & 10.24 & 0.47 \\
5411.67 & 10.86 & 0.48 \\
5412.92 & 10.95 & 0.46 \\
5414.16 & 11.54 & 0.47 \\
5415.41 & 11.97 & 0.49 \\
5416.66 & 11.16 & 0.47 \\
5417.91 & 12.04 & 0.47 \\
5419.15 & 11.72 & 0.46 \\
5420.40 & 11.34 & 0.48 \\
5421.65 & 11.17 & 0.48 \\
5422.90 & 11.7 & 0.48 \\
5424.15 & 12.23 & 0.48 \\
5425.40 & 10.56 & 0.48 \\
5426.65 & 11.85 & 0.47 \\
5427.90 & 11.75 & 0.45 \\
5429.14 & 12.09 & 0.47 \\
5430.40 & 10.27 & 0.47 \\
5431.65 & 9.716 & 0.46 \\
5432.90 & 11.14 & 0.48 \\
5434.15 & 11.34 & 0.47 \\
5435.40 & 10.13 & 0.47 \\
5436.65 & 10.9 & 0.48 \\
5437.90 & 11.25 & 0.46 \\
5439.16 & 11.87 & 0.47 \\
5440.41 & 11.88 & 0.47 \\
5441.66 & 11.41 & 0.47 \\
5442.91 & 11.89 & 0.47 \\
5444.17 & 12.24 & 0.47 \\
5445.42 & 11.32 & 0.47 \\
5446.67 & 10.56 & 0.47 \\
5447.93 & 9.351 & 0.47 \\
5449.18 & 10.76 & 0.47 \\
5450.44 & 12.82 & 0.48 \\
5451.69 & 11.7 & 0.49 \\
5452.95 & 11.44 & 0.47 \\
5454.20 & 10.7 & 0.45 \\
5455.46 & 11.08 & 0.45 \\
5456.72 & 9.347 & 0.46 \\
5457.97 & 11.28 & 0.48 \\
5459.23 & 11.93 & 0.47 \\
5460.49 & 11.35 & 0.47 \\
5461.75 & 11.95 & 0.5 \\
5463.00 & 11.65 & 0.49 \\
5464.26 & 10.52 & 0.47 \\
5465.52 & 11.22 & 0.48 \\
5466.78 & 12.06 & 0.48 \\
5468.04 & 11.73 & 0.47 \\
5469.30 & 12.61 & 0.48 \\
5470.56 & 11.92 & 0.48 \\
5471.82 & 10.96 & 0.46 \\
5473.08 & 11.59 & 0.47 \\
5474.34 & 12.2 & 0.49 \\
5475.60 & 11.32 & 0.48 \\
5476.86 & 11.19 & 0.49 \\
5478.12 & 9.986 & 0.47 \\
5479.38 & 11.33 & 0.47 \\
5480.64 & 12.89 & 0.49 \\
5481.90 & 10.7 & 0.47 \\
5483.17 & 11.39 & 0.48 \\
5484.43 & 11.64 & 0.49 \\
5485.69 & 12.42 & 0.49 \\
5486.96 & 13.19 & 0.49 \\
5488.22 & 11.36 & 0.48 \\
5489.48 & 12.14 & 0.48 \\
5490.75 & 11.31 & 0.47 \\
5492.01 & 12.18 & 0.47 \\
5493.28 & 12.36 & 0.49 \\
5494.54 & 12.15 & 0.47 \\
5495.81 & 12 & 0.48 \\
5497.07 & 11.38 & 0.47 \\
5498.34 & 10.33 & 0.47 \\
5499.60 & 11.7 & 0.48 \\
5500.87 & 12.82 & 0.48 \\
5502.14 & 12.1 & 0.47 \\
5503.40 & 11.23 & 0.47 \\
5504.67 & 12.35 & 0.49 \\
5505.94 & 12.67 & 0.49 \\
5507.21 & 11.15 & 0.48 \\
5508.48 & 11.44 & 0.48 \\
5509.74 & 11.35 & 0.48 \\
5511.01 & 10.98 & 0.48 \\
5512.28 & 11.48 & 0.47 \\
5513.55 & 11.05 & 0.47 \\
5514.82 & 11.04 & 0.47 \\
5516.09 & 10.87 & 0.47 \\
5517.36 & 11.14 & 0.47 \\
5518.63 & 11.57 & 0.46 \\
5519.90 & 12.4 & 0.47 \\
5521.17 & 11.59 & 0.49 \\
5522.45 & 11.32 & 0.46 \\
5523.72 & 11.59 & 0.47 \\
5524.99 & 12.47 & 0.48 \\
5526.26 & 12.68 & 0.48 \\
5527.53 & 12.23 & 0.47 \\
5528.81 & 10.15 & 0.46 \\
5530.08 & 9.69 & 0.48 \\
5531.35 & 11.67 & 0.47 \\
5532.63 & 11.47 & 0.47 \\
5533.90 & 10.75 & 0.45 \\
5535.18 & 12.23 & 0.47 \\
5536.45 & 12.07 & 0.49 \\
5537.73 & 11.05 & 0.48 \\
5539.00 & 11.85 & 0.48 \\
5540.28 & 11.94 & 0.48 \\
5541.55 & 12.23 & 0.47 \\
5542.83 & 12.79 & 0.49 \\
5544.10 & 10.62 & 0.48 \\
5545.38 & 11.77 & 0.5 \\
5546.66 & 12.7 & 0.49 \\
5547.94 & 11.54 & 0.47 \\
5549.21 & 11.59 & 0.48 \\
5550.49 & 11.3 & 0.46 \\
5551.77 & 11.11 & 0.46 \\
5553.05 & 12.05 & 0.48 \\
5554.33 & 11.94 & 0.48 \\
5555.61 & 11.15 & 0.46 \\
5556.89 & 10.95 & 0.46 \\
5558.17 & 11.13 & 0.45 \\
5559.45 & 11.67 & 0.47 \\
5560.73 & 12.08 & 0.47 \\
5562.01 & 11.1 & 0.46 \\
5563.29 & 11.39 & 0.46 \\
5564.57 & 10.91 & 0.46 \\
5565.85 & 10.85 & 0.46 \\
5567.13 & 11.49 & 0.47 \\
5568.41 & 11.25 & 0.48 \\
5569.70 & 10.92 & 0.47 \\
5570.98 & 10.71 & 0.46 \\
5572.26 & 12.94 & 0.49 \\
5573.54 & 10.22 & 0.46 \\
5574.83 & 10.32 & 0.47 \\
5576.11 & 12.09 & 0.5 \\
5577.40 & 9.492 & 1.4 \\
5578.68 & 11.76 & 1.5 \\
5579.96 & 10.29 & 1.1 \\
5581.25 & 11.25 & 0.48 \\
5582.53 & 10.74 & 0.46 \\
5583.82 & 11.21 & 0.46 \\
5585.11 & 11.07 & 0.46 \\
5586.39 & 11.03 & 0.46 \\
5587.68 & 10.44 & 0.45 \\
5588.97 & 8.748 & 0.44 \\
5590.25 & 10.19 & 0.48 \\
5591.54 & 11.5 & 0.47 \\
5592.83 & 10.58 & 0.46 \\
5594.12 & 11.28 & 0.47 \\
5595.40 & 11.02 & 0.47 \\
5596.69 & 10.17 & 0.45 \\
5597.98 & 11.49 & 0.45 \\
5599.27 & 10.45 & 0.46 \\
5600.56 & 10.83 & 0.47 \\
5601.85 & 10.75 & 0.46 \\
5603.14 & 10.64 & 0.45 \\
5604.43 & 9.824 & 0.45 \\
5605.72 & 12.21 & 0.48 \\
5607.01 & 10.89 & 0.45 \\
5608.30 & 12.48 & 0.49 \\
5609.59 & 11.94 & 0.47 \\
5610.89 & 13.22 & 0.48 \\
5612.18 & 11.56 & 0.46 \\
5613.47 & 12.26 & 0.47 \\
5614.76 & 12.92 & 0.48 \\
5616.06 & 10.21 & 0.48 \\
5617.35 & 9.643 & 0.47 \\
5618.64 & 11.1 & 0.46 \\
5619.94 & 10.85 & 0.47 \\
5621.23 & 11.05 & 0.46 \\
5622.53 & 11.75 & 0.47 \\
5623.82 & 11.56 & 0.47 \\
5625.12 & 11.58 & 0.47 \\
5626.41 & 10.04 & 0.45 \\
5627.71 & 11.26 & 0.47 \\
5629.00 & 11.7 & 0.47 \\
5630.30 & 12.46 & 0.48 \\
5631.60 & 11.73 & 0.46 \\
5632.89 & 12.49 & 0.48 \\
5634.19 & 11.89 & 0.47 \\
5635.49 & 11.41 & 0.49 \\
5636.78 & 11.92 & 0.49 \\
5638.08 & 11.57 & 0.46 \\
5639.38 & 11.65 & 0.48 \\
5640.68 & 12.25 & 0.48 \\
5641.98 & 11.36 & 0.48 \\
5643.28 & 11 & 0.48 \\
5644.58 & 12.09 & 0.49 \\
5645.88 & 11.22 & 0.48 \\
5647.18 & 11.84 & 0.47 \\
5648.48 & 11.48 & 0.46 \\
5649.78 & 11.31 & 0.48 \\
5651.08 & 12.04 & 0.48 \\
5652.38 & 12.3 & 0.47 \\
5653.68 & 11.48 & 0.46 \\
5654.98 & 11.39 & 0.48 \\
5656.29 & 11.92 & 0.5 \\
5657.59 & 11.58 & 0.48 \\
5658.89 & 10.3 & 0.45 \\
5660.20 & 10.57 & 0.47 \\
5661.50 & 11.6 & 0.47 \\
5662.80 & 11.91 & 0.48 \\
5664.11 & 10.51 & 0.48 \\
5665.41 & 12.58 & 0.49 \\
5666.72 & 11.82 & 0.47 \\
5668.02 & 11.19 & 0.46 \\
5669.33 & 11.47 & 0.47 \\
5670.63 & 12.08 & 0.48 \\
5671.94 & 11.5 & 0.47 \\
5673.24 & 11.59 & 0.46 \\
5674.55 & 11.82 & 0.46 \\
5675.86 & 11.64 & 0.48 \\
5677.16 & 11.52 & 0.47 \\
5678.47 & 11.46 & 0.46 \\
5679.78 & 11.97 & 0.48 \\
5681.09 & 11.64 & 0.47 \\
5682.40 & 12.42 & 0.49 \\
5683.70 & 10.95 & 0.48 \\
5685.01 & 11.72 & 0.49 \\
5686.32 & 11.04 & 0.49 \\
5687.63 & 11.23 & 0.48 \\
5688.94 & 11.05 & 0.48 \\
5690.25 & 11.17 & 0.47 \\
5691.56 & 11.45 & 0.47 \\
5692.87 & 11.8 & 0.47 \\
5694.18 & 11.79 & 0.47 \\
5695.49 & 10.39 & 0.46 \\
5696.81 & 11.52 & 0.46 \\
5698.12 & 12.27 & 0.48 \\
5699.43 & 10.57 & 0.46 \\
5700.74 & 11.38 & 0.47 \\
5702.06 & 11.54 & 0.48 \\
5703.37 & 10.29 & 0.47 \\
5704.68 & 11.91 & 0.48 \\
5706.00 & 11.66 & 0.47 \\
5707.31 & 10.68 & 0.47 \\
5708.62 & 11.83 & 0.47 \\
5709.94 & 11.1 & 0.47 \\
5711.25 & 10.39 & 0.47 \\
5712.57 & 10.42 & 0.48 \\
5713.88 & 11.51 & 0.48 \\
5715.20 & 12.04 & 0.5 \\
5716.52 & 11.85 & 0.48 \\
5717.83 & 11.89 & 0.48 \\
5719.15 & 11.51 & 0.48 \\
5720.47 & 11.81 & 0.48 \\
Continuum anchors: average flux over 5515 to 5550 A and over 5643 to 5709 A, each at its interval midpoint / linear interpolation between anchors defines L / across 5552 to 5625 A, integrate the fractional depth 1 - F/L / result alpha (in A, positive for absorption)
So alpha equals 2.7 A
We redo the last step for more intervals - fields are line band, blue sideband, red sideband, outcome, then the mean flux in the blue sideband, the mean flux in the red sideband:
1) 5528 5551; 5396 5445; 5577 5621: -1.0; 11.1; 11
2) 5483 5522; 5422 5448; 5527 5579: -1.3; 11.3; 11.4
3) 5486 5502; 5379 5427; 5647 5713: -0.8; 11.3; 11.4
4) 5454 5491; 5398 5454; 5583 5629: -1.3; 11.1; 11.1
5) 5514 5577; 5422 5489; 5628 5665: 0.1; 11.4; 11.6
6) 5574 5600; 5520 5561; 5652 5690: 1.8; 11.6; 11.5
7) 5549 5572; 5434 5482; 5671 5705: 0.1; 11.4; 11.4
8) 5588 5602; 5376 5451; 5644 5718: 1.0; 11.3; 11.5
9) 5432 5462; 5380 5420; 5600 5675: 0.3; 11.3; 11.5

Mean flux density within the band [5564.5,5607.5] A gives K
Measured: 10.9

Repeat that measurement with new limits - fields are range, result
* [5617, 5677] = 11.5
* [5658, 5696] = 11.5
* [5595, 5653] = 11.5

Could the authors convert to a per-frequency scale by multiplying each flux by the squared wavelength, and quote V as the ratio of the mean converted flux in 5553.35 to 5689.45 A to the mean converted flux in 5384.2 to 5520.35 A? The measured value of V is 1.06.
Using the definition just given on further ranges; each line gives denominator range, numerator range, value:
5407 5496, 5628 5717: 1.10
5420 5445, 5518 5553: 1.07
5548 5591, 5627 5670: 1.08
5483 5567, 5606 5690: 1.04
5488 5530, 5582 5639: 1.00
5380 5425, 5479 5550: 1.08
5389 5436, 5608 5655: 1.13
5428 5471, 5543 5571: 1.05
